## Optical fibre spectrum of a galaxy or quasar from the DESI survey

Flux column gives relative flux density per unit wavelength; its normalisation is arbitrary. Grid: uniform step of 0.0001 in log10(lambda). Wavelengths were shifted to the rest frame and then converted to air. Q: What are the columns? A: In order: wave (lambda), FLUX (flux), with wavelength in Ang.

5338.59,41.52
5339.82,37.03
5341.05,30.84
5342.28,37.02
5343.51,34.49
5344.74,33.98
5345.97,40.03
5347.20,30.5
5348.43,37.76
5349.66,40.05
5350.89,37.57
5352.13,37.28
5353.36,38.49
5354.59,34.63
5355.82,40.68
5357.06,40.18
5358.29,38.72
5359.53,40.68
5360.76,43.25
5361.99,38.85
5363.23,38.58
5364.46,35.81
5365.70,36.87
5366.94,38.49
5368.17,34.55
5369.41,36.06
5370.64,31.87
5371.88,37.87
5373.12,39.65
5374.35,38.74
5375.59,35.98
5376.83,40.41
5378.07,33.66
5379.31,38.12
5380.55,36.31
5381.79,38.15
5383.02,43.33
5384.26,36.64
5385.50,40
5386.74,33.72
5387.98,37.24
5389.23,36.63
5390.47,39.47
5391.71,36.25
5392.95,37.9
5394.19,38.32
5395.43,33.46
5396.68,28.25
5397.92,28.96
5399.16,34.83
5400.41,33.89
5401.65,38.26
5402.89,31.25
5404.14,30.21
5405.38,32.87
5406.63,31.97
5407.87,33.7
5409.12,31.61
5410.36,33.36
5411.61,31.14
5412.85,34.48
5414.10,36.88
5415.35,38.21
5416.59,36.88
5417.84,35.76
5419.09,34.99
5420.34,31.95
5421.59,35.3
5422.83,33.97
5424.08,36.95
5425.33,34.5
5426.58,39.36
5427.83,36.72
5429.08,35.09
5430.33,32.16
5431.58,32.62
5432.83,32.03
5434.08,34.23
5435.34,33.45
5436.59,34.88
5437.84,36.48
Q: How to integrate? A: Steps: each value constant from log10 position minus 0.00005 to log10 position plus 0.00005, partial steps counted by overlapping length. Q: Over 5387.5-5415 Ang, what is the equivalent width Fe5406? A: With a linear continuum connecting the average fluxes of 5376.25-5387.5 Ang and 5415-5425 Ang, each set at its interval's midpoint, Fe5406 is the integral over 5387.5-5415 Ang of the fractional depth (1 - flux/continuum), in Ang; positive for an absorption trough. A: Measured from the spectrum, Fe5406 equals 1.8 Ang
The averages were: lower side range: 37.8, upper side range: 35.4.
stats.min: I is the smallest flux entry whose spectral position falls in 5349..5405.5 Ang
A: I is 28.25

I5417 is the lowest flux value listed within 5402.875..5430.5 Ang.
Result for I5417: 30.21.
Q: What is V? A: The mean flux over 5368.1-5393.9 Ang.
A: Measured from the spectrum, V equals 37.3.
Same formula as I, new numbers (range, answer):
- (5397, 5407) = 28.96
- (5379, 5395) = 33.72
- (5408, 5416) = 31.14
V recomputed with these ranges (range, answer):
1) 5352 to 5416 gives 36.3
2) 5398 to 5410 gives 33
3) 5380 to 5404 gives 35.8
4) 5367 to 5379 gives 36.7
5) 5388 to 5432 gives 34.6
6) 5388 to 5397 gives 36.1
